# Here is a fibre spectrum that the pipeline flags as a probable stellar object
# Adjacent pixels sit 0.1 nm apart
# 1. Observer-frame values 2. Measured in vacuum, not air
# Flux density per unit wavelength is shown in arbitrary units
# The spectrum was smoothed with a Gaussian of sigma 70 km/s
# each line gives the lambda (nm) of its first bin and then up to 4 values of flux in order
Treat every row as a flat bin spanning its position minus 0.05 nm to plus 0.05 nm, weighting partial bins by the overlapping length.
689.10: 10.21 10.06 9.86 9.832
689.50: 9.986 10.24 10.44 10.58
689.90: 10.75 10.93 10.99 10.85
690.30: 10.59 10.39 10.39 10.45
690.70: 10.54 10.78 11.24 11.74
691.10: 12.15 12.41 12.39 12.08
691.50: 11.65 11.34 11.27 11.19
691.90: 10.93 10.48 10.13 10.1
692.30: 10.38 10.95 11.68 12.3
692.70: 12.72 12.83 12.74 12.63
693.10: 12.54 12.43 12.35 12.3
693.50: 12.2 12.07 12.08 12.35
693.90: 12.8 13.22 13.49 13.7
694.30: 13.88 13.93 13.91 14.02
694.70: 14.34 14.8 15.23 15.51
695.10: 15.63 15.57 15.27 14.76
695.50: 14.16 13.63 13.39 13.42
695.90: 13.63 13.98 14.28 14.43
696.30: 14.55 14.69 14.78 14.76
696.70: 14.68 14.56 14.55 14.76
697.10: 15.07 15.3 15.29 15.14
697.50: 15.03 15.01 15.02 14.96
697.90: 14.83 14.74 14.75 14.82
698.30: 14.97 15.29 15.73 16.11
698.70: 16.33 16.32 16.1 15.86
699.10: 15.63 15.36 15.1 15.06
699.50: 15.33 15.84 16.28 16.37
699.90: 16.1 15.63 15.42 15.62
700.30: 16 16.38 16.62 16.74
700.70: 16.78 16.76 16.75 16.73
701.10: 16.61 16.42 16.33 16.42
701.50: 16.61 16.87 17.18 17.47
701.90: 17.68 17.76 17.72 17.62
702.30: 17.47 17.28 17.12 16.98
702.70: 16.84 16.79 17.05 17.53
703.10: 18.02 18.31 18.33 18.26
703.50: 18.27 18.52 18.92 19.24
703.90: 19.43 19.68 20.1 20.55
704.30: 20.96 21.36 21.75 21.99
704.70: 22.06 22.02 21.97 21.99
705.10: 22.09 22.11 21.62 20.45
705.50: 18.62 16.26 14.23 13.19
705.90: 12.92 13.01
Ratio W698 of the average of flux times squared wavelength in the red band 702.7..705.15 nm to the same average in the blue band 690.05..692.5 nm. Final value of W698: 1.85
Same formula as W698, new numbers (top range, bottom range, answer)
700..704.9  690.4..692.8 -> 1.65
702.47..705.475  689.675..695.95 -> 1.64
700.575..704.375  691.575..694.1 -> 1.54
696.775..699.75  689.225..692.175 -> 1.44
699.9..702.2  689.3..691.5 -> 1.57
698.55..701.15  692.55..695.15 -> 1.23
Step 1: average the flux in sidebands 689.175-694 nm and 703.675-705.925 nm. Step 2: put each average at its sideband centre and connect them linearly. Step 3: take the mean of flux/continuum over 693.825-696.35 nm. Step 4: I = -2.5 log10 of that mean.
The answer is -0.048 mag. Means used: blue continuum 11.4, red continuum 19.8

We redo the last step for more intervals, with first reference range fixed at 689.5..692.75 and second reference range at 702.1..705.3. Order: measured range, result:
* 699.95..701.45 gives 0.07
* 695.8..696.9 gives 0.01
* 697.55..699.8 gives 0.04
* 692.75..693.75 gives 0.01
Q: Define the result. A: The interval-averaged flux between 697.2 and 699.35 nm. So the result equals 15.4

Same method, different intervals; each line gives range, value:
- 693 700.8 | 14.7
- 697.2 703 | 16.2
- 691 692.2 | 11.4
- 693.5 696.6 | 14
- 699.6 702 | 16.5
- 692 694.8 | 12.5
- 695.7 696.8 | 14.3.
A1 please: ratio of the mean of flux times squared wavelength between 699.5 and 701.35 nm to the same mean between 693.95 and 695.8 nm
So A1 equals 1.15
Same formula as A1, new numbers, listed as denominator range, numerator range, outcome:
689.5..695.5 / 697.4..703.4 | 1.37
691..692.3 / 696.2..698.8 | 1.35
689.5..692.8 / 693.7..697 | 1.30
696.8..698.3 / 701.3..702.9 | 1.16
